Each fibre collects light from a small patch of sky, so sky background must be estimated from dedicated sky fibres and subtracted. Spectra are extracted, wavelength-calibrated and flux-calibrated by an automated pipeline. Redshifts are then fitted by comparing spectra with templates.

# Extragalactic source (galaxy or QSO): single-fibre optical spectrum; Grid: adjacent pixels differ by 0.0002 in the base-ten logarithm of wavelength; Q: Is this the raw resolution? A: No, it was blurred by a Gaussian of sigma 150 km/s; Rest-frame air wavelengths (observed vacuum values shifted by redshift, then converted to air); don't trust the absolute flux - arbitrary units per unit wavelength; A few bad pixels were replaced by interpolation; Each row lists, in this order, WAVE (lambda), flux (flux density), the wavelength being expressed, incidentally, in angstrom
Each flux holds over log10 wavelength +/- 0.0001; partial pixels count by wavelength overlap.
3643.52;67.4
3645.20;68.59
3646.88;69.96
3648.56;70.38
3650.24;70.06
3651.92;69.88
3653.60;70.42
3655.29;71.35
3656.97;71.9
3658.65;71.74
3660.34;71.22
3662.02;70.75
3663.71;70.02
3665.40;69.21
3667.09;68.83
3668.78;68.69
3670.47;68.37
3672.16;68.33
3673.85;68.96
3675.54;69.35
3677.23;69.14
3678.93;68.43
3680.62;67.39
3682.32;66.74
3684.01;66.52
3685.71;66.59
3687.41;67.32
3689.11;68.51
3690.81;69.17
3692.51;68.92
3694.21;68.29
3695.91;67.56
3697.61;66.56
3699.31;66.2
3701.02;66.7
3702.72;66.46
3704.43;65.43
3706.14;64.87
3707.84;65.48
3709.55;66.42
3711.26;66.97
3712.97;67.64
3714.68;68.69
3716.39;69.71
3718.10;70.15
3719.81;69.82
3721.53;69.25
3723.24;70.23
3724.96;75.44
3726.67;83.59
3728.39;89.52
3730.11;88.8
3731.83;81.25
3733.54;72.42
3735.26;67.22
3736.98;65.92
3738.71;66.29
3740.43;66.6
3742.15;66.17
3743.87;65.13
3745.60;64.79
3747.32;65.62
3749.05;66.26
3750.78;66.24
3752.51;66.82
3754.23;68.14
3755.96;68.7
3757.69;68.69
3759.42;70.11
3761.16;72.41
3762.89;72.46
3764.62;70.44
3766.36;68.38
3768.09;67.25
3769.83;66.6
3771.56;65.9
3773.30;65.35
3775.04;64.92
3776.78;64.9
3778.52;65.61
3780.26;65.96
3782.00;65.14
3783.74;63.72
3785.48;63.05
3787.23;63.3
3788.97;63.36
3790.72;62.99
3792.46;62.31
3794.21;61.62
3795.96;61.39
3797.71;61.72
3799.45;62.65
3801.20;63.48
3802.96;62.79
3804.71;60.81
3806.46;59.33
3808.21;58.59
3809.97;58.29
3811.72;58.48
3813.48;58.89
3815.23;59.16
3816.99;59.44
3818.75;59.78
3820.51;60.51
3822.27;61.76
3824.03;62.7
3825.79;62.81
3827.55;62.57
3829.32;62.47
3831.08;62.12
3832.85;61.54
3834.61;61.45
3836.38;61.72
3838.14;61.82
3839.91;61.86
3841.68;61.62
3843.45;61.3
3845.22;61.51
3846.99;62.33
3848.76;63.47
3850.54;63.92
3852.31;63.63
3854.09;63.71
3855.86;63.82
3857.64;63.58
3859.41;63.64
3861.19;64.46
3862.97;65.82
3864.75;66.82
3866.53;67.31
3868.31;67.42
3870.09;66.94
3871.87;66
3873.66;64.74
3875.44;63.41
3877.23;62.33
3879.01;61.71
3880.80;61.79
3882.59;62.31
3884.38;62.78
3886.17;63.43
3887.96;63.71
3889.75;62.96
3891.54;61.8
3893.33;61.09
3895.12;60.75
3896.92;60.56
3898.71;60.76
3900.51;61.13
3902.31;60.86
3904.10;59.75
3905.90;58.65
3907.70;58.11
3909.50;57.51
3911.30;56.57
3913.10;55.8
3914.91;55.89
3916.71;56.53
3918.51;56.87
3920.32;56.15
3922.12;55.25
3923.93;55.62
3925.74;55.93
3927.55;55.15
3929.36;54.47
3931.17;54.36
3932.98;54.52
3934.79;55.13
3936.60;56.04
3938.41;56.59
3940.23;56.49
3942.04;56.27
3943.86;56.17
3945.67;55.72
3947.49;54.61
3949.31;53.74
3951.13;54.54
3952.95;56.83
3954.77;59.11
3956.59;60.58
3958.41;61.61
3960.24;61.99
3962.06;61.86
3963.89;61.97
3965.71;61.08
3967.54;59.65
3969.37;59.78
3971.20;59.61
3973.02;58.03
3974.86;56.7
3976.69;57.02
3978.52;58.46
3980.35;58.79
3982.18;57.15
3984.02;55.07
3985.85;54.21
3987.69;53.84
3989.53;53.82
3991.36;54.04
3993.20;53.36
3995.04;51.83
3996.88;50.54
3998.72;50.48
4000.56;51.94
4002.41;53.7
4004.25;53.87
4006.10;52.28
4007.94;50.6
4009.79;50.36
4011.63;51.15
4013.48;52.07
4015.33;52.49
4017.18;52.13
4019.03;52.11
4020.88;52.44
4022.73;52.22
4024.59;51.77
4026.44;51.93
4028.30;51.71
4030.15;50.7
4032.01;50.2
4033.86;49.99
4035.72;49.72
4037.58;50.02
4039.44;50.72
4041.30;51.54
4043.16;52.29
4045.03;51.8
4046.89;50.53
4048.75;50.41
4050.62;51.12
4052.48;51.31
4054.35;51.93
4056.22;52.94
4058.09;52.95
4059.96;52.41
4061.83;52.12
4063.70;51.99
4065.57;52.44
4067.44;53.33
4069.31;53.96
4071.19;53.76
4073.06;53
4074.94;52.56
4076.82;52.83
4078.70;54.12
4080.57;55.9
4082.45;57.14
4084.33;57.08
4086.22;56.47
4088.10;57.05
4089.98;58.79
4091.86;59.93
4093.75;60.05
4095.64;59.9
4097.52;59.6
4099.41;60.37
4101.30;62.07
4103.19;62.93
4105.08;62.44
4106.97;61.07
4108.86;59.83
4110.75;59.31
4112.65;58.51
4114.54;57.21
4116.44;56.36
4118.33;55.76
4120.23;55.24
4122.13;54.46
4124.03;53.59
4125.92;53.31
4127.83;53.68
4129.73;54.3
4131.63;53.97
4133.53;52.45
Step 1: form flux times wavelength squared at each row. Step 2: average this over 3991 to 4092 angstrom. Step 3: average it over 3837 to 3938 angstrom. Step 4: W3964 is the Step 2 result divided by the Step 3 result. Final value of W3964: 0.94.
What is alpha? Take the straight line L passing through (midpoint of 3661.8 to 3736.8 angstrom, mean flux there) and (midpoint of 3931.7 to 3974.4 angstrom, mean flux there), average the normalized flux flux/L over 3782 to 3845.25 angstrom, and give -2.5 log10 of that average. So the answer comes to 0.05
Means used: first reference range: 69.9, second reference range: 57.9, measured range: 61.5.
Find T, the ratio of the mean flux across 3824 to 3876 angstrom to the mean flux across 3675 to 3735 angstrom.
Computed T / 0.91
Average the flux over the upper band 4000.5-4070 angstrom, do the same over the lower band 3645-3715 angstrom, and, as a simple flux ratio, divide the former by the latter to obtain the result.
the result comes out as 0.76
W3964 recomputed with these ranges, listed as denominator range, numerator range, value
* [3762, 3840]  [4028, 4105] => 0.99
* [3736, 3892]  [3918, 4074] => 0.93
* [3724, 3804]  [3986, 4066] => 0.87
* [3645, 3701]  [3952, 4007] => 0.96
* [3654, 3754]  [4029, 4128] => 0.96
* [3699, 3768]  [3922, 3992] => 0.92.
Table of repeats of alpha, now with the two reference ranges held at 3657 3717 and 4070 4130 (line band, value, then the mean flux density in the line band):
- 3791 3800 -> 0.054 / 62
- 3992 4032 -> 0.149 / 51.9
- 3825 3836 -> 0.037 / 62.1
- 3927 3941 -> 0.115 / 55.3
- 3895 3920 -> 0.069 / 58.4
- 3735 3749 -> 0.012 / 65.9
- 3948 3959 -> 0.064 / 57.5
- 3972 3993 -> 0.079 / 56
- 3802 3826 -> 0.079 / 60.2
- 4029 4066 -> 0.142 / 51.4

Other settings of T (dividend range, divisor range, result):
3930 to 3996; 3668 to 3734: 0.81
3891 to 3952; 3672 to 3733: 0.81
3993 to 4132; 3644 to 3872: 0.81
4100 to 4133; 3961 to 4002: 1.02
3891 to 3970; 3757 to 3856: 0.91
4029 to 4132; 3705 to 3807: 0.81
